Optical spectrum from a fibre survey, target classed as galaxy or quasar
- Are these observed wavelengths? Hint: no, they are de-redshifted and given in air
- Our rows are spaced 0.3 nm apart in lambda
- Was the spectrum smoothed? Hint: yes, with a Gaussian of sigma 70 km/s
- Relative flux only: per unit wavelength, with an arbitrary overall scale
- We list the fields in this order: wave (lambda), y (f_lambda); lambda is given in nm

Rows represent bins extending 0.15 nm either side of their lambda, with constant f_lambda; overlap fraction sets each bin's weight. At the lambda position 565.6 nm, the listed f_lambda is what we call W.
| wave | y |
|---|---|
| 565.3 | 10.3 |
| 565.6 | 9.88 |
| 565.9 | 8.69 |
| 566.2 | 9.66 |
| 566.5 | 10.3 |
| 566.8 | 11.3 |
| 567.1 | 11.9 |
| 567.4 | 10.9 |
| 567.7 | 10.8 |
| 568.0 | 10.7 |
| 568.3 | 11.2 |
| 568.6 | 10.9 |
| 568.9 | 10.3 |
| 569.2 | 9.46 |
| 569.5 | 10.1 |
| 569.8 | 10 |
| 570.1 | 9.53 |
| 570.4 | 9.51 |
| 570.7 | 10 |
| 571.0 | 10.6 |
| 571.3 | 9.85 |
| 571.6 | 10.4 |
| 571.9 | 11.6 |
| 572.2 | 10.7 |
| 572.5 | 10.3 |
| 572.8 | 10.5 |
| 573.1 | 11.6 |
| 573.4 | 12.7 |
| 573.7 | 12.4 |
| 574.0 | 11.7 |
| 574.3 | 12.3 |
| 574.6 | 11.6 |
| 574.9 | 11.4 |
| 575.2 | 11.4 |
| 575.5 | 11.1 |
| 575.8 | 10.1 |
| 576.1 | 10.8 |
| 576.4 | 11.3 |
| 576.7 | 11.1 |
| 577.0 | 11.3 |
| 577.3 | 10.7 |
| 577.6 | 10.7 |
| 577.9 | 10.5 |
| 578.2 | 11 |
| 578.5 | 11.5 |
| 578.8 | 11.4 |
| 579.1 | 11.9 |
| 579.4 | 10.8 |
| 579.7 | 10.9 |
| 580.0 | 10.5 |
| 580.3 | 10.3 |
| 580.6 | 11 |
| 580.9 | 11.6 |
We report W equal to 9.88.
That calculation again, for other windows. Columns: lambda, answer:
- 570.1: 9.53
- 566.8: 11.3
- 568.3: 11.2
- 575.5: 11.1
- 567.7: 10.8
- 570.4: 9.51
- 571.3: 9.85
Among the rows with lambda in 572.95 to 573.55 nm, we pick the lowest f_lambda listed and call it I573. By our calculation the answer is 11.6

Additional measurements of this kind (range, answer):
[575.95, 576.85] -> 10.8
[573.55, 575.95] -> 10.1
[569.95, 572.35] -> 9.51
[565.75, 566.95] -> 8.69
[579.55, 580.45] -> 10.3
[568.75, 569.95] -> 9.46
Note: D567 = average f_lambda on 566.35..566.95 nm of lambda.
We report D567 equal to 10.8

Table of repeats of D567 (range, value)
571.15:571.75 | 10.1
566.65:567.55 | 11.4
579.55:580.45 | 10.6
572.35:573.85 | 11.5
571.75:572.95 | 10.8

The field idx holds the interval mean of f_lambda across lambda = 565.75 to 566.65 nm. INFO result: 9.55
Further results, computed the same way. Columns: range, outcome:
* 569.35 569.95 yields 10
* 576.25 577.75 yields 11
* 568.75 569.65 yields 9.95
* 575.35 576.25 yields 10.7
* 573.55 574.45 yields 12.1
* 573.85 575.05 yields 11.8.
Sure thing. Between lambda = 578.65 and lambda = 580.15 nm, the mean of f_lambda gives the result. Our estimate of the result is 11.1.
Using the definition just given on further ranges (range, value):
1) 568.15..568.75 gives 11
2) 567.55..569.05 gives 10.8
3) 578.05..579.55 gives 11.3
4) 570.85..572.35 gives 10.6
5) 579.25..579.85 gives 10.8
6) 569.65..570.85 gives 9.76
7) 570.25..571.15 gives 10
